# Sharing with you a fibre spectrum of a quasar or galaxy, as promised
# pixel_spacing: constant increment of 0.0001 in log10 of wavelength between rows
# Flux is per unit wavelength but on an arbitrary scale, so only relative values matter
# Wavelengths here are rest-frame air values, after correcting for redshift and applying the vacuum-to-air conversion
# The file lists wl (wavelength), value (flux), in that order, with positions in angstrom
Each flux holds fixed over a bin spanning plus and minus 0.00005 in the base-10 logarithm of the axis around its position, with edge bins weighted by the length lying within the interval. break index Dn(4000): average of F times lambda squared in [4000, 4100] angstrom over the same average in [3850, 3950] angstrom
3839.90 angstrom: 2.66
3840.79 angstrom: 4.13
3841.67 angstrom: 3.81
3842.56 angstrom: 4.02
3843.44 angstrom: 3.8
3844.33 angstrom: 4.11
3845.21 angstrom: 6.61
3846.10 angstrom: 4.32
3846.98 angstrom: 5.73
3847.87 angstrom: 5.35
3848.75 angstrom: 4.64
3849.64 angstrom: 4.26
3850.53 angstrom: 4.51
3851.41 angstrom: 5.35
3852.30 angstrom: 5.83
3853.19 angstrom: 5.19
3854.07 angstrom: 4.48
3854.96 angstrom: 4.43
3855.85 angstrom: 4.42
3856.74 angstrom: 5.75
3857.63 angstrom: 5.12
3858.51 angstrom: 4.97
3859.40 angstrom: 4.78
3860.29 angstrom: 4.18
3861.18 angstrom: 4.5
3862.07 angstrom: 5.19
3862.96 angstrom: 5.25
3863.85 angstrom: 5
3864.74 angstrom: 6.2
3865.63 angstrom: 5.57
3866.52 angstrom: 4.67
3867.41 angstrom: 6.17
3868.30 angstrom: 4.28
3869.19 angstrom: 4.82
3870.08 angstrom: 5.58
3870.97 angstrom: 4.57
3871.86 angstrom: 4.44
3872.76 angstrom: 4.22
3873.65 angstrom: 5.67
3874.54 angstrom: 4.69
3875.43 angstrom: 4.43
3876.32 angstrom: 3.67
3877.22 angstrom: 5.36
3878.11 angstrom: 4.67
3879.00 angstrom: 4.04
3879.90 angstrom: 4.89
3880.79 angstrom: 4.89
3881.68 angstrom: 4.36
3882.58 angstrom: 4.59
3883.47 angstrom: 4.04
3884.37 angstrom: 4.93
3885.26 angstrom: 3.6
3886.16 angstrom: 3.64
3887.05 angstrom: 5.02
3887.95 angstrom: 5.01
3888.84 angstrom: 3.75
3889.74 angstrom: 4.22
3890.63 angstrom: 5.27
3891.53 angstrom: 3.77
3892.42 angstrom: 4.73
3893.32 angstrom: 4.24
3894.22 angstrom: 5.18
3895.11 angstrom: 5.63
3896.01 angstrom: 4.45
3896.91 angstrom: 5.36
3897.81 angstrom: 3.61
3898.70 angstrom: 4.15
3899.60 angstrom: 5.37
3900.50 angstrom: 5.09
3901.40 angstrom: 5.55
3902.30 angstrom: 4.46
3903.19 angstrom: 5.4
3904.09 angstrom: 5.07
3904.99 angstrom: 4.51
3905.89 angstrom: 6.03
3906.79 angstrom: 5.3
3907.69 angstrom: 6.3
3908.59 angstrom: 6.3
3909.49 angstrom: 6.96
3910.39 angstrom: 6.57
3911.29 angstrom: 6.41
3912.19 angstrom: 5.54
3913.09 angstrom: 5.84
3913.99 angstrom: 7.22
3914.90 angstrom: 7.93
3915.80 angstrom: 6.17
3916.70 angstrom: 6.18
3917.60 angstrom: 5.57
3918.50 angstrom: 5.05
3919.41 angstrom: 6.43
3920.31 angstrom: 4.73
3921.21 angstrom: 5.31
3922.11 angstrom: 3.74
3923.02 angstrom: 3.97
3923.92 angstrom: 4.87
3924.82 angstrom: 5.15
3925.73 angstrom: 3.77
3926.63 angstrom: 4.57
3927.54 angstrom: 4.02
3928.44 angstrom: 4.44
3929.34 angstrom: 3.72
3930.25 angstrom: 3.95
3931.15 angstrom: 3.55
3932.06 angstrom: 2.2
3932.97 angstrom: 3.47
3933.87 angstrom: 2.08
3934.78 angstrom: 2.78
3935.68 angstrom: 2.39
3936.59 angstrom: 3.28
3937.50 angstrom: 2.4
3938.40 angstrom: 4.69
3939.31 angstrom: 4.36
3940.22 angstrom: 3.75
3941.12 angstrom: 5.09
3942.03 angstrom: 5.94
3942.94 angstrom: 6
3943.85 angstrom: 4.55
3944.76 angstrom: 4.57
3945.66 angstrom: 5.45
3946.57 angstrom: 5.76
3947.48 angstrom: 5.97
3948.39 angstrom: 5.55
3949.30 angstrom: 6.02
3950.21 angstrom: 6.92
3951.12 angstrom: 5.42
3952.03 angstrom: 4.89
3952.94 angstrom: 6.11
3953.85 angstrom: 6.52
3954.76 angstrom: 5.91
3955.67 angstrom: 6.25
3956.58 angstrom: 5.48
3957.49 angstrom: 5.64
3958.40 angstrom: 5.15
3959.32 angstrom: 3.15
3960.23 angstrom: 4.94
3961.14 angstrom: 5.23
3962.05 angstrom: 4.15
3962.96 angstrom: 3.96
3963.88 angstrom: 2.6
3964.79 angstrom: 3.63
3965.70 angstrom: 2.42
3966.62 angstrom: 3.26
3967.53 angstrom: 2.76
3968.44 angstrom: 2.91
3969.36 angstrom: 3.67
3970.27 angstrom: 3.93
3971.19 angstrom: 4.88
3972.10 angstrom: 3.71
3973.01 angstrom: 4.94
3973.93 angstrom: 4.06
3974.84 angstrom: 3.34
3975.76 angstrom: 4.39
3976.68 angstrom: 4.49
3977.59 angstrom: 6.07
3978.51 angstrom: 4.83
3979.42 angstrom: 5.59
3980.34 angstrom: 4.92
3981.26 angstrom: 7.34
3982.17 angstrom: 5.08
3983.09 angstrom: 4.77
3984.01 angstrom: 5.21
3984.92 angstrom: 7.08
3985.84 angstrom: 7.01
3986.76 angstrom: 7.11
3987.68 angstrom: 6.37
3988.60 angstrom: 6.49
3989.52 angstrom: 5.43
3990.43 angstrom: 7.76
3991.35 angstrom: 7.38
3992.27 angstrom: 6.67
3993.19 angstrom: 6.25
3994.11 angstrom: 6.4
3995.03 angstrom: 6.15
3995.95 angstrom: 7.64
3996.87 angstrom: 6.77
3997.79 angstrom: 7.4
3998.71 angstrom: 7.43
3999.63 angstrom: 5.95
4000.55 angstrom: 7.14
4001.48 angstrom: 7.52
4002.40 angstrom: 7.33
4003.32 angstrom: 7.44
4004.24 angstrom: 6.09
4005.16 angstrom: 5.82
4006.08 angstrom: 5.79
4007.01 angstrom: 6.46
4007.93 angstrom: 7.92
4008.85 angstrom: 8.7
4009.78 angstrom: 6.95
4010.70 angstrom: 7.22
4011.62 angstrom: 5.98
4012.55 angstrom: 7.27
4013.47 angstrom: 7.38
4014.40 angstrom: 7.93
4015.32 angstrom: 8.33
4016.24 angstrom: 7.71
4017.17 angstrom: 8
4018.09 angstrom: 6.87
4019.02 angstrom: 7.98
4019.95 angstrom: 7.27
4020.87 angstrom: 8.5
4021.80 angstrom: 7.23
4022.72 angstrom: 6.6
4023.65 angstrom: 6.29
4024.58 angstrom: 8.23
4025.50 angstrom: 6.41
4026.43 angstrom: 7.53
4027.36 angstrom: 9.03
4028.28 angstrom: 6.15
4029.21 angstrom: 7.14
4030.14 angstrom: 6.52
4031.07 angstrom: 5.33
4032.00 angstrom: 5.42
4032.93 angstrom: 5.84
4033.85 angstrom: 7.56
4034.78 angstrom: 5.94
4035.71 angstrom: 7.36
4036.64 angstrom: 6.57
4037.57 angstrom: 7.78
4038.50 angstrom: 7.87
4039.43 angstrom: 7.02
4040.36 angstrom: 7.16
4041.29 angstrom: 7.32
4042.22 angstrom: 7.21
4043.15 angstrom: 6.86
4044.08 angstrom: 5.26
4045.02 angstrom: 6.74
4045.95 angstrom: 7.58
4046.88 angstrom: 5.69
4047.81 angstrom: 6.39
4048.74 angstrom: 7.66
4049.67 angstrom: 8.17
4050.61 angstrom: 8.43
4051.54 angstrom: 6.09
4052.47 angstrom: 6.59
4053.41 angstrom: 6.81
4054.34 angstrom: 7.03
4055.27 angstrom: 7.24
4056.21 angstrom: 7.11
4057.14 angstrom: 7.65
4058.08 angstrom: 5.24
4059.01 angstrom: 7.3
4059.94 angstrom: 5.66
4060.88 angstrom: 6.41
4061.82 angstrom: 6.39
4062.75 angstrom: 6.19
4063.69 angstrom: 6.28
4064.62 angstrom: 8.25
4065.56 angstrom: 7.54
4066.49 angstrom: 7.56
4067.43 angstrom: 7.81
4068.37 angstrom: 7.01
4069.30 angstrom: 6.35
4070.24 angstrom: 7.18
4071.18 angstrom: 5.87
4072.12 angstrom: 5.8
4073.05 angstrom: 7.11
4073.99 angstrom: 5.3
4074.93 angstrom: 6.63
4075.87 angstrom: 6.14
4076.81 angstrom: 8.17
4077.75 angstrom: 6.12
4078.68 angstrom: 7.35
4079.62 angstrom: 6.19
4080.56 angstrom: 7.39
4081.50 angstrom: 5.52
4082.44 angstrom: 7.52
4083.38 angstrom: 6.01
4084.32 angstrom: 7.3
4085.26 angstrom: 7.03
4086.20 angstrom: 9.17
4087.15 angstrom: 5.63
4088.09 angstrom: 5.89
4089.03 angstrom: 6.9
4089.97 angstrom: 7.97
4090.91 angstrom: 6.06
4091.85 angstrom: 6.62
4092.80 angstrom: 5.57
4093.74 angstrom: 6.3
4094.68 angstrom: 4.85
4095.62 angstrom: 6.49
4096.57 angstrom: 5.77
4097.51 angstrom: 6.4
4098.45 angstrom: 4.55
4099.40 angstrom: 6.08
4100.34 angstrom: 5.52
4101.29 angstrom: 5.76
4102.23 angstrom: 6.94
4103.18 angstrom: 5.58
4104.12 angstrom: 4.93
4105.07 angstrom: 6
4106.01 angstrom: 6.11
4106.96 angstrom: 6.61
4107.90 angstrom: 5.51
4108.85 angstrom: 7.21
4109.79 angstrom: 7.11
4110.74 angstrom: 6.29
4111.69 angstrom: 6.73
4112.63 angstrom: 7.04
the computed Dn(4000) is 1.5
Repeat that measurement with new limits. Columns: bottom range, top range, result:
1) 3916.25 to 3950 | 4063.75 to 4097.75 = 1.60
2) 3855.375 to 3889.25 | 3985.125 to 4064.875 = 1.58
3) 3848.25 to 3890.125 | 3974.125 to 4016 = 1.46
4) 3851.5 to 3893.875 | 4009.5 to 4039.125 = 1.62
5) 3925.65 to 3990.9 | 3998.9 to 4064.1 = 1.53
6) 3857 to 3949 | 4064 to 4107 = 1.47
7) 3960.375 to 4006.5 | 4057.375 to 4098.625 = 1.25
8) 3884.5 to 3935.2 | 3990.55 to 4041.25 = 1.53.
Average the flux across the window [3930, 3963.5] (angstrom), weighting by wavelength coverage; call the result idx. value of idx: 4.69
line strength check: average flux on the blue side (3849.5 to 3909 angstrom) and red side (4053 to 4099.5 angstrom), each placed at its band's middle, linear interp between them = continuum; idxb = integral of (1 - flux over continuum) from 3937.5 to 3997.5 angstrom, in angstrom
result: 4.5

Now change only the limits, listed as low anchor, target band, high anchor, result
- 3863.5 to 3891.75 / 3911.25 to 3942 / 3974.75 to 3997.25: 4.3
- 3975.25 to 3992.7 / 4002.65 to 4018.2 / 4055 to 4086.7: -2.3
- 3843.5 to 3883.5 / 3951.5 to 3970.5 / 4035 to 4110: 4.3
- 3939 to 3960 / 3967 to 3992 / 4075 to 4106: 1.7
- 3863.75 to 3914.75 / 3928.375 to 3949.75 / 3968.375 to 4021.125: 5.4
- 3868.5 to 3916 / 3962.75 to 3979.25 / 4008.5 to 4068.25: 6.0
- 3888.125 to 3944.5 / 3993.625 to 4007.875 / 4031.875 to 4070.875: -1.6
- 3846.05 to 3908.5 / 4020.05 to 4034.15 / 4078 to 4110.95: -2.5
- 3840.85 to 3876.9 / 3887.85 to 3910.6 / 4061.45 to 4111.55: 0.3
